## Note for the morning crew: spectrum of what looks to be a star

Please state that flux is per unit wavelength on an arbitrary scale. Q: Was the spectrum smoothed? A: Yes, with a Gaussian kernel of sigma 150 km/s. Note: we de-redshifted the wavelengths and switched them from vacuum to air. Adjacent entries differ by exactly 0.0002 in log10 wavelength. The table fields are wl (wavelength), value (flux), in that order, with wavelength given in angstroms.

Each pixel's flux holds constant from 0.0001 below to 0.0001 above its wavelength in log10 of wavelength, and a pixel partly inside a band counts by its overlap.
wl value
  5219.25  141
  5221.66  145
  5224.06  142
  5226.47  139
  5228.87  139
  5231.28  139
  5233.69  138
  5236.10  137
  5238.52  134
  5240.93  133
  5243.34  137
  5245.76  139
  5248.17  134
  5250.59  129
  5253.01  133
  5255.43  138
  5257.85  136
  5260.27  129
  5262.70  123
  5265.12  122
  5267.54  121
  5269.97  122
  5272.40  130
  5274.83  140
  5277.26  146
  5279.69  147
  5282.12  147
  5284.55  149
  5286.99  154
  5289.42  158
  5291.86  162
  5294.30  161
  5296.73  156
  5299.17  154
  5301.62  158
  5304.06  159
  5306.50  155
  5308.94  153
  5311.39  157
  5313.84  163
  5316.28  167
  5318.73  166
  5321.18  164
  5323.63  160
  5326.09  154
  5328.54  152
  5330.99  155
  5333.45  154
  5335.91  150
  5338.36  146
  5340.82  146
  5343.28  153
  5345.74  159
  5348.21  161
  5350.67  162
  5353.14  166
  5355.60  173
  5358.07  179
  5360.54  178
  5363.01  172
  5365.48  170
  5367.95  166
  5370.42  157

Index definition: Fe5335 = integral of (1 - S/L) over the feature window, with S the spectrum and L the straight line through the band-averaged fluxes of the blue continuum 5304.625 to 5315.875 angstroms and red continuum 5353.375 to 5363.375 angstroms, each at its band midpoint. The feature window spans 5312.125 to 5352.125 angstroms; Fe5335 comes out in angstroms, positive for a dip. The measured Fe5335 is 2.0 angstroms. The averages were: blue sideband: 158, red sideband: 175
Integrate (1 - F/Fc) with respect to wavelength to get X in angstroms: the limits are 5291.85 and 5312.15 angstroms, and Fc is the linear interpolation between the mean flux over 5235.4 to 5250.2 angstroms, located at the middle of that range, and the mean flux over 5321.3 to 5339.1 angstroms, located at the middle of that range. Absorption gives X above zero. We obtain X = -1.2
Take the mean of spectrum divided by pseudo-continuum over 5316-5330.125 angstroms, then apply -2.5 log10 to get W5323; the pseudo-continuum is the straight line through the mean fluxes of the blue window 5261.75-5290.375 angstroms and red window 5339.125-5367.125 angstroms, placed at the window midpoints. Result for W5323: -0.04 mag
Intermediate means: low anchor 138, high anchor 165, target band 160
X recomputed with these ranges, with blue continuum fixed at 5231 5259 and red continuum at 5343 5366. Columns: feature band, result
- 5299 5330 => -0.6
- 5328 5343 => 1.1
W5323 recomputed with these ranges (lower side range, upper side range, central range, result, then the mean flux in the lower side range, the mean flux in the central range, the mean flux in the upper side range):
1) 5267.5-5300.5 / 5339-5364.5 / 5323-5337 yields 0.03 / 147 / 154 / 164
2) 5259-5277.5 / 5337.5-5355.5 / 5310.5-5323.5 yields -0.12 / 128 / 163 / 157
